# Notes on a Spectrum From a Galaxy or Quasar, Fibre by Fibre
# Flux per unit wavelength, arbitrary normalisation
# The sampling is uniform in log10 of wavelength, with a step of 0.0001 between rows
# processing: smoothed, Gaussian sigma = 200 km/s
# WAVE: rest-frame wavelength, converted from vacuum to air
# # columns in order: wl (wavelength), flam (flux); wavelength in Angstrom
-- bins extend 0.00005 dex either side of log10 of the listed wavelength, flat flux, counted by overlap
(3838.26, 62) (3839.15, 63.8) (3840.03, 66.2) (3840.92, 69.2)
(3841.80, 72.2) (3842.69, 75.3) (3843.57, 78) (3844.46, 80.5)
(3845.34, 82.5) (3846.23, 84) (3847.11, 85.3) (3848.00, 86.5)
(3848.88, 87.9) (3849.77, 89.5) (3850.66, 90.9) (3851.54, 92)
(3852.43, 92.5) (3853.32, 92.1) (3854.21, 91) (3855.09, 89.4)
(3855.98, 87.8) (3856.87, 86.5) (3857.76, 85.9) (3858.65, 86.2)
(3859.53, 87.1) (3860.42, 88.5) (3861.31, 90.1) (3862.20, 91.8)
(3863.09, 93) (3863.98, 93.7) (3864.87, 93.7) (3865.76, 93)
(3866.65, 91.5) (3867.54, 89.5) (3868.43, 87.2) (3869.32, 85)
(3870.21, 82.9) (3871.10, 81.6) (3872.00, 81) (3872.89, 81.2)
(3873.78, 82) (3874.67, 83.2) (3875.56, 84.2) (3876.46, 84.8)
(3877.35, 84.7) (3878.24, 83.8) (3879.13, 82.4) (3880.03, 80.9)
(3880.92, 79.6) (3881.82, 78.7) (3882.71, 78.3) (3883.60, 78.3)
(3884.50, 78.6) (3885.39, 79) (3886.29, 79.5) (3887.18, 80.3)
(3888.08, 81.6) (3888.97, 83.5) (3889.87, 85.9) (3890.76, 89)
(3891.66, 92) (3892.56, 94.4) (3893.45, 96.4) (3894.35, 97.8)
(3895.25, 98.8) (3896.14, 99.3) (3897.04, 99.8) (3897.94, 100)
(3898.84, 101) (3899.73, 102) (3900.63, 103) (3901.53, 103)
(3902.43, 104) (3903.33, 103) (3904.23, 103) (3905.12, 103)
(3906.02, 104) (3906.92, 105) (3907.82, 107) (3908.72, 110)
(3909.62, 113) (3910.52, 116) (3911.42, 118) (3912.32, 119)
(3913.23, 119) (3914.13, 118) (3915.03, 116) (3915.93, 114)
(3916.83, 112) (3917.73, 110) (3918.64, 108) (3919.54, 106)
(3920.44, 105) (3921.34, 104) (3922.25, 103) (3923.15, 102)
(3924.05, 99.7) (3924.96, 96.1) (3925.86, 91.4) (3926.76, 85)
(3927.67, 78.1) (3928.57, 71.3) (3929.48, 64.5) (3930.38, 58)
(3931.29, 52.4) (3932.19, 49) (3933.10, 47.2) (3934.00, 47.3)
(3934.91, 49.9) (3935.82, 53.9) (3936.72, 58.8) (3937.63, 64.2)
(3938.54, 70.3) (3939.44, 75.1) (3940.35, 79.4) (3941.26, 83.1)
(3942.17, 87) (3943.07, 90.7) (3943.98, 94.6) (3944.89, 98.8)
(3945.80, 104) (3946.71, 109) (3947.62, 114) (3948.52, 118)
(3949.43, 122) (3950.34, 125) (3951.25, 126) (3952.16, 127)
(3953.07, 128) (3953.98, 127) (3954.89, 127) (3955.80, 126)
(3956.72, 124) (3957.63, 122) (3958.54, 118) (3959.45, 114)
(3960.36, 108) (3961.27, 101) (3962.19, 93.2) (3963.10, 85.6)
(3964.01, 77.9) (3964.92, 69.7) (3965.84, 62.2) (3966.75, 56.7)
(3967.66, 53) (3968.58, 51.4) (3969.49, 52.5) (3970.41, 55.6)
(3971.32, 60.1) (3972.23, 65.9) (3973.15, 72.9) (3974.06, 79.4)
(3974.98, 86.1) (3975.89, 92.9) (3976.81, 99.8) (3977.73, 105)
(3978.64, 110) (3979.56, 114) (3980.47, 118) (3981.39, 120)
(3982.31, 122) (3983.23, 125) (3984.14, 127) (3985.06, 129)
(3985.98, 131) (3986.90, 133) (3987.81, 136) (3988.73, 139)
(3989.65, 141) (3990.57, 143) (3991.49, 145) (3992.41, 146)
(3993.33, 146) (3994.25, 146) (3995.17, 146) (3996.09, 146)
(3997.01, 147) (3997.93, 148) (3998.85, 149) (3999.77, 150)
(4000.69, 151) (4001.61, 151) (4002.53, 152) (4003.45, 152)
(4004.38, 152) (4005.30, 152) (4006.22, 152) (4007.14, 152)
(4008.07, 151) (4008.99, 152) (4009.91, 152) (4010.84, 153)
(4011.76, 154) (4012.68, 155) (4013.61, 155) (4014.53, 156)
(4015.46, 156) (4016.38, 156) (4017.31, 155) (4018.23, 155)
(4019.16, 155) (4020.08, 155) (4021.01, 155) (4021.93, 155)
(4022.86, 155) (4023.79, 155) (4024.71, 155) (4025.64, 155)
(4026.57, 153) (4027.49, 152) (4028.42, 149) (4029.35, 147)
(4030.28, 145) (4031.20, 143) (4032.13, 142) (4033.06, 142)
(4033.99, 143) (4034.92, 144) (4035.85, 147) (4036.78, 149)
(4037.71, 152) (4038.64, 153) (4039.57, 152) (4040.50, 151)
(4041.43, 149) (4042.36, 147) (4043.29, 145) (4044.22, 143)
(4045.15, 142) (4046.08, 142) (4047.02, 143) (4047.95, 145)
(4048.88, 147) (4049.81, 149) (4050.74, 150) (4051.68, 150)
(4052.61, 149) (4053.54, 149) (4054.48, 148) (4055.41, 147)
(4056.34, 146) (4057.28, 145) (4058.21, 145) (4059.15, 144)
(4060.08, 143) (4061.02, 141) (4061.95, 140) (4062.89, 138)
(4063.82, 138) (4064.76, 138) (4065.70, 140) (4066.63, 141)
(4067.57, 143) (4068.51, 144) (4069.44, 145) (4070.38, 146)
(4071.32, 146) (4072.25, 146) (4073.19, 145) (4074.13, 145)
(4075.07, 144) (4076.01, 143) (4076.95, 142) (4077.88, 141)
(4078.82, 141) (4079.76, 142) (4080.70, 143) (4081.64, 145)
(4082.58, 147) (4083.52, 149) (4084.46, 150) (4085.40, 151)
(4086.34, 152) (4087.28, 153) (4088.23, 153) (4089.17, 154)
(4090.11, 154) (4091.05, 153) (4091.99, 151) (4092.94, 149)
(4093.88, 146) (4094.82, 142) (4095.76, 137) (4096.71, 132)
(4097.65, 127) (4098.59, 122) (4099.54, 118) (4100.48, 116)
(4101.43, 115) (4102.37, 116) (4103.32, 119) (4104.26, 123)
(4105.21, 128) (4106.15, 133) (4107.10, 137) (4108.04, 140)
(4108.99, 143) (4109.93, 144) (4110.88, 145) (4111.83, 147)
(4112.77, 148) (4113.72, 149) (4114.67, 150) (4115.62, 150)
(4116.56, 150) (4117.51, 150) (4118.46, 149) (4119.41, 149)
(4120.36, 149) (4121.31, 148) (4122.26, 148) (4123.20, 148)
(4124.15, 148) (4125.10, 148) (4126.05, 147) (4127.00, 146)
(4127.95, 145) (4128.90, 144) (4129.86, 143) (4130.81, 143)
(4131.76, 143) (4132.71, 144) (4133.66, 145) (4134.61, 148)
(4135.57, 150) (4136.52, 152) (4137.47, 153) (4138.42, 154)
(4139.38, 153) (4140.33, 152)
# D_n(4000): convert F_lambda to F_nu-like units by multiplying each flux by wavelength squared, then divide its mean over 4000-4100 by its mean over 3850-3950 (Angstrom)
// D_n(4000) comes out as 1.7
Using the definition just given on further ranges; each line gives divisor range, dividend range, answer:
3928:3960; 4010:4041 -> 1.71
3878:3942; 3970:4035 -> 1.60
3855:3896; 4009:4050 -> 1.88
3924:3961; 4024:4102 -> 1.66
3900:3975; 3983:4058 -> 1.66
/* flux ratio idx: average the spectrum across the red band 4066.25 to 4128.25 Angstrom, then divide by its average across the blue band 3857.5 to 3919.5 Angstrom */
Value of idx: 1.51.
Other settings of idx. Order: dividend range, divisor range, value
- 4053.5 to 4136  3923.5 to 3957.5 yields 1.58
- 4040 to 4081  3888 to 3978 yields 1.54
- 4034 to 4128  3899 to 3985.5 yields 1.50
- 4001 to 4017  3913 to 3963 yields 1.59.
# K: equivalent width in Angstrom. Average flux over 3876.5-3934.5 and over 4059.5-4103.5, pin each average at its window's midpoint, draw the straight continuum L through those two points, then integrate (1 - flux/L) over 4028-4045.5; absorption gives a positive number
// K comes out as -2.4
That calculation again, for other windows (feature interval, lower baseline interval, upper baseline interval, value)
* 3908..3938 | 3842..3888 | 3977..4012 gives 5.2 Angstrom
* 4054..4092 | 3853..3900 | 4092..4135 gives -4.0 Angstrom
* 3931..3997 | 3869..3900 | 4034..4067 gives 8.4 Angstrom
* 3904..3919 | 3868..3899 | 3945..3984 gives -3.5 Angstrom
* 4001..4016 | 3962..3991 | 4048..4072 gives -4.9 Angstrom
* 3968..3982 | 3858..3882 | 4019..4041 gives 4.7 Angstrom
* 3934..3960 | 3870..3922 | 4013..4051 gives 3.7 Angstrom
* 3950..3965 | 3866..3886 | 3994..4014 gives 1.6 Angstrom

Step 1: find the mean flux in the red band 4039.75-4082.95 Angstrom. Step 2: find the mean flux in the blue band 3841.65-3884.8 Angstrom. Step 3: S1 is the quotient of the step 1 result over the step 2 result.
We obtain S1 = 1.69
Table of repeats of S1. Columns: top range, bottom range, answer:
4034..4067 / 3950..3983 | 1.51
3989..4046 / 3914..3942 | 1.81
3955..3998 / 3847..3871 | 1.21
